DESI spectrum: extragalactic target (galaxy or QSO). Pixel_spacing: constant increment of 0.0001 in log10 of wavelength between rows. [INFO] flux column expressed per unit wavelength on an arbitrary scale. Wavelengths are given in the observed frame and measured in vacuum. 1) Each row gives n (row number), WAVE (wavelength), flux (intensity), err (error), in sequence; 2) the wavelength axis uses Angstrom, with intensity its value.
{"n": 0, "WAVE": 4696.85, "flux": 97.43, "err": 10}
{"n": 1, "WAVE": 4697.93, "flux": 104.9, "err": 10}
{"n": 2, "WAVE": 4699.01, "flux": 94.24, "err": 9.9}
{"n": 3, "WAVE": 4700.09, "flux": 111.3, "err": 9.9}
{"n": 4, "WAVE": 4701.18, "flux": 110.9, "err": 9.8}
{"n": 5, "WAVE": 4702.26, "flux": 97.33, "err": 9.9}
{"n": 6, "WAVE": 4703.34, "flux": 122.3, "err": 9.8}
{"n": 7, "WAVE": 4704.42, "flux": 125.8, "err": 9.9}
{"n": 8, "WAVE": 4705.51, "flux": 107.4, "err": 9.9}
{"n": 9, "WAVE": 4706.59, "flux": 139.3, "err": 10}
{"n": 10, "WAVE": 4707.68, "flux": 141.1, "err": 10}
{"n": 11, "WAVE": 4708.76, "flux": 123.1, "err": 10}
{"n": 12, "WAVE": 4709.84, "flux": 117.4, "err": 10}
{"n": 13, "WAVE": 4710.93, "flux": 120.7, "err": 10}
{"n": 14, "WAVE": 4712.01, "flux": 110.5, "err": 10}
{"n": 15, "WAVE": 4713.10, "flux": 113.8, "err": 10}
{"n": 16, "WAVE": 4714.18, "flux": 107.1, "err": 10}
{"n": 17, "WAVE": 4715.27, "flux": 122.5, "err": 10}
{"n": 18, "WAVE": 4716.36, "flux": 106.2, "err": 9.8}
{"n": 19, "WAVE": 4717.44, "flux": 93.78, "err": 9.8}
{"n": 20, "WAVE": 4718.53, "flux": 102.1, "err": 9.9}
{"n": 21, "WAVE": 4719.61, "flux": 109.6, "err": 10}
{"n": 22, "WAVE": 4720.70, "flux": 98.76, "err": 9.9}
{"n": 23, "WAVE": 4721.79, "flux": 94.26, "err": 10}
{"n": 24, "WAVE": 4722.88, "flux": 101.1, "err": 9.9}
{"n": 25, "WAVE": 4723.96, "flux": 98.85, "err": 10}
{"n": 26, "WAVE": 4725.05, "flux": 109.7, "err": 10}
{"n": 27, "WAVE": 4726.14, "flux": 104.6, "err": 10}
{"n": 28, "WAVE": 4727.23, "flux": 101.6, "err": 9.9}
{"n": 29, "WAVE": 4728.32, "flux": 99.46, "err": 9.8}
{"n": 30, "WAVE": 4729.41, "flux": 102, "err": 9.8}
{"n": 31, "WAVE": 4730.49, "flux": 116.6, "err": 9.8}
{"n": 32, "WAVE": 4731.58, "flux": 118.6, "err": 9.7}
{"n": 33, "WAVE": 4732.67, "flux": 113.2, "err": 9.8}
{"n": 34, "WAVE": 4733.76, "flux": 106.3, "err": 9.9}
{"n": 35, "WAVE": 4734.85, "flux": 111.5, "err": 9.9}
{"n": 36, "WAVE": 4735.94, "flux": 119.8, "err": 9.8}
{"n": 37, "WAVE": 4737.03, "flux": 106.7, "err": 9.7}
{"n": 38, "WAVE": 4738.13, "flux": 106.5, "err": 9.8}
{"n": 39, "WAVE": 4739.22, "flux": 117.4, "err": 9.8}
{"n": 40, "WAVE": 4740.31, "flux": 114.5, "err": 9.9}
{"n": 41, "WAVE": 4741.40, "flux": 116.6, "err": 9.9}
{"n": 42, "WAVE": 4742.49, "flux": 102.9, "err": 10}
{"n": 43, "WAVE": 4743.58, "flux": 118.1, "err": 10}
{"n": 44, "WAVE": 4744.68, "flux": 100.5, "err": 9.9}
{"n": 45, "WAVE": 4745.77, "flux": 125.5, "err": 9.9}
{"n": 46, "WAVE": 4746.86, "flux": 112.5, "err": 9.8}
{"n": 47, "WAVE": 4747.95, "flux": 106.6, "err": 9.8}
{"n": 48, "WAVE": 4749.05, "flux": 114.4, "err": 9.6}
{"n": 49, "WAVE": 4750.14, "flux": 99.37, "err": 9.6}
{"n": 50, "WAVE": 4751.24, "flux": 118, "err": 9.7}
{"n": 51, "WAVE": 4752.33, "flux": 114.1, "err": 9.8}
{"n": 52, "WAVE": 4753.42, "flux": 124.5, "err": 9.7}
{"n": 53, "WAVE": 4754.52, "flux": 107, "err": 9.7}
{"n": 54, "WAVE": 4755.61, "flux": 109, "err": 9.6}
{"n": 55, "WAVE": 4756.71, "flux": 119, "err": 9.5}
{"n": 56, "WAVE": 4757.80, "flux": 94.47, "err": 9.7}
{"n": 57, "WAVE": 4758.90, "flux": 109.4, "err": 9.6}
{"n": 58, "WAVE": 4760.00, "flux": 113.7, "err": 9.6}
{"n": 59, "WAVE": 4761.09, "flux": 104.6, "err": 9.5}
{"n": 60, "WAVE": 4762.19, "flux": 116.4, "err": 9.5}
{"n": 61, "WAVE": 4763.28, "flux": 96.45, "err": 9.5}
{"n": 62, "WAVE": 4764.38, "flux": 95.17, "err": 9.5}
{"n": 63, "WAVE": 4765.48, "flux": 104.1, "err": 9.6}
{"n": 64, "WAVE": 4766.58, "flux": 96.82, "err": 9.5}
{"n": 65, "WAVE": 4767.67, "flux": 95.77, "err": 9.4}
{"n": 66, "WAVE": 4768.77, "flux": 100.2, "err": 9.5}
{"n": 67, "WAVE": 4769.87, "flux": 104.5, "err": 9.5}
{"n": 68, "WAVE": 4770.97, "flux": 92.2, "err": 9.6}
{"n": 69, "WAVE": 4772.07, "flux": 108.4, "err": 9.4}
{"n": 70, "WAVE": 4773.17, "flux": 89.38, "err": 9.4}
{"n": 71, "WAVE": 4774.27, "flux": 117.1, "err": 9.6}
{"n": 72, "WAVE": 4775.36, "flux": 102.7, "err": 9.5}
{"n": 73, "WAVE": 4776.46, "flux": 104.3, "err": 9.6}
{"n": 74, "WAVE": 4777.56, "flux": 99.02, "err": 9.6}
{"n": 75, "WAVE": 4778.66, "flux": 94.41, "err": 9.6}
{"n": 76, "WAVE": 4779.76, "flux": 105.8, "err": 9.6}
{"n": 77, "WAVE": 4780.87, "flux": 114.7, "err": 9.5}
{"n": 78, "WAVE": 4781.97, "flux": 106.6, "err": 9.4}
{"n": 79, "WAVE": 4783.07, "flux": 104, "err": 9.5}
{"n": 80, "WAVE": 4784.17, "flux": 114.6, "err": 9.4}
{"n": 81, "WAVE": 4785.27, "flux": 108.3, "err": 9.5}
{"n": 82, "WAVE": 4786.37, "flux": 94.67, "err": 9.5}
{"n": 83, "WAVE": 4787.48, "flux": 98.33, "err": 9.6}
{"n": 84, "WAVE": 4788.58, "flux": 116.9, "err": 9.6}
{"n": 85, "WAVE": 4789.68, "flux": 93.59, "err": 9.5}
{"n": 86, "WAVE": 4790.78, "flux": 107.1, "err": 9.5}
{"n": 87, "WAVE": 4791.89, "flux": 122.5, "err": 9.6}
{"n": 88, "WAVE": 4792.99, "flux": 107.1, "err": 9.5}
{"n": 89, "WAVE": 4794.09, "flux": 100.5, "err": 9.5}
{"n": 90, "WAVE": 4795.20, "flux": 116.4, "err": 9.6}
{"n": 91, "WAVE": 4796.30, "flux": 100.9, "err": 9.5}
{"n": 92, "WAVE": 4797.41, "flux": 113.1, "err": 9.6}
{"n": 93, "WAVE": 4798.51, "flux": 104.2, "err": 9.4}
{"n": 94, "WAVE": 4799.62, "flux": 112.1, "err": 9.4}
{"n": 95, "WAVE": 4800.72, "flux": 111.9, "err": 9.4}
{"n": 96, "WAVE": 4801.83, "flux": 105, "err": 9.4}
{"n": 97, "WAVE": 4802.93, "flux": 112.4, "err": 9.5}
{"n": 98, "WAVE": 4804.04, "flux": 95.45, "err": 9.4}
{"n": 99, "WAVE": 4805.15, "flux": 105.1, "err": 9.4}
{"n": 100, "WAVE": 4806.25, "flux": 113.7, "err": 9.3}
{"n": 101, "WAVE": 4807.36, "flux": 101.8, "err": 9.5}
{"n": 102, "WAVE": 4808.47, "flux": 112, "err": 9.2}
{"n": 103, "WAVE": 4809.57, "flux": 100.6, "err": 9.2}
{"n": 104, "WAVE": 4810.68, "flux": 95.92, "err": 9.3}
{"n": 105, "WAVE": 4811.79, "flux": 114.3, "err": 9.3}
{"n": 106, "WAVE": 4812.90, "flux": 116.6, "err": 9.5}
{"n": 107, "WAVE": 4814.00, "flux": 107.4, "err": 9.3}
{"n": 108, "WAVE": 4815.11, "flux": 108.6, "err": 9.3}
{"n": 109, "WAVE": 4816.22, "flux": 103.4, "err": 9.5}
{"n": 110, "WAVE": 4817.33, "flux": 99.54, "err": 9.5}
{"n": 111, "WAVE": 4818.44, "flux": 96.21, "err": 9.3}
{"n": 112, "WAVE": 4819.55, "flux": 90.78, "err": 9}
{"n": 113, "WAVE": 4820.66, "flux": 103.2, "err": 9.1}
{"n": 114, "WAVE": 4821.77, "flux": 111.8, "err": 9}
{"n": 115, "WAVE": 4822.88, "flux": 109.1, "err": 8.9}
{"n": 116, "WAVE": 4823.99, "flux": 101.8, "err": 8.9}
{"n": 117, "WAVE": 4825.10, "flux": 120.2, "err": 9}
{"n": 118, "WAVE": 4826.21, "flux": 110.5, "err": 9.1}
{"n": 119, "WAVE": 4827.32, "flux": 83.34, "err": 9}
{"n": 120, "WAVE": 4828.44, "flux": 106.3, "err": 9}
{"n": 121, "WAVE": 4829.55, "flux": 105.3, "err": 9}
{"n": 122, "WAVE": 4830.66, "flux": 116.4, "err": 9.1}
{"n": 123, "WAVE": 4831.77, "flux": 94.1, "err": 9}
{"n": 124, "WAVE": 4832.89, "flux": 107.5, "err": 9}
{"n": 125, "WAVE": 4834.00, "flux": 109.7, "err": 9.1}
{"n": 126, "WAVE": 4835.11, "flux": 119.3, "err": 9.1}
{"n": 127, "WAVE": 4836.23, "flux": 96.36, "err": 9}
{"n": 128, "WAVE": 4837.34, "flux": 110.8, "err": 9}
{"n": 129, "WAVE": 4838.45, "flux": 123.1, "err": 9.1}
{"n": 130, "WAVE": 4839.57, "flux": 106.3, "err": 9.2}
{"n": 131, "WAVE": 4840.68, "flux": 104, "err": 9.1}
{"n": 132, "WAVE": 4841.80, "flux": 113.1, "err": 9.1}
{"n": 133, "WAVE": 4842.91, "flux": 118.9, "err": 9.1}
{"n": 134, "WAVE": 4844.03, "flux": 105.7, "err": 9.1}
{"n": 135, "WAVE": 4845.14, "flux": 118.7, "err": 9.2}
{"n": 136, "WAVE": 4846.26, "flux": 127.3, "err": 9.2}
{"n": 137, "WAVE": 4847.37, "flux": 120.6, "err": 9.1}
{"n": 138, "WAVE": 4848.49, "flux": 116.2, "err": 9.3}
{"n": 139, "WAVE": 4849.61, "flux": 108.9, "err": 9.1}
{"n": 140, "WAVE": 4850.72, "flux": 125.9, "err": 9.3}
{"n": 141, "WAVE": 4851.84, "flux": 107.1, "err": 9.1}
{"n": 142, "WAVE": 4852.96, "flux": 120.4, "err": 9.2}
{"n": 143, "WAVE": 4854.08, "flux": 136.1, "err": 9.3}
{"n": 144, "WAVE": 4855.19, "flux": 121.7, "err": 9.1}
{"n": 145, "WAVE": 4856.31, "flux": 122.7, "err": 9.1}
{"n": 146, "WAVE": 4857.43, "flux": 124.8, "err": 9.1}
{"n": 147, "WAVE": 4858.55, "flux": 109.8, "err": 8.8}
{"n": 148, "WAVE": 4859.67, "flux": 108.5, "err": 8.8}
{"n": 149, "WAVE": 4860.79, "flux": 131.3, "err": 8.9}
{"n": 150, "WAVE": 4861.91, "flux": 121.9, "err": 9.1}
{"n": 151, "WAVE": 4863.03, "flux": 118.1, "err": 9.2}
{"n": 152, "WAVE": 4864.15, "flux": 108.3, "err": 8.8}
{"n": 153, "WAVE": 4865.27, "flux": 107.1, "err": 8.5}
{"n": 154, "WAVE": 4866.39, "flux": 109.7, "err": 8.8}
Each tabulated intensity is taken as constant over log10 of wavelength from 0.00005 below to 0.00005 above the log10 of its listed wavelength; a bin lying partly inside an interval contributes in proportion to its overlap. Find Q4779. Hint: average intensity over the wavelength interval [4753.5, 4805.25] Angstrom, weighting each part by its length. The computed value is 105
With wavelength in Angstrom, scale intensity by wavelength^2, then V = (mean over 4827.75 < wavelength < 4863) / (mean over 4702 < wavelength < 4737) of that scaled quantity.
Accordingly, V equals 1.09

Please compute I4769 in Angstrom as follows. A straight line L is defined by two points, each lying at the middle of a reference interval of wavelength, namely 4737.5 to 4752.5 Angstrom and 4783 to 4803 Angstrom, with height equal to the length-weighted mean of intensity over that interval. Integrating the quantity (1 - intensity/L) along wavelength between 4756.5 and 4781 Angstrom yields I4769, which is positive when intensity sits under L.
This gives 1.5 Angstrom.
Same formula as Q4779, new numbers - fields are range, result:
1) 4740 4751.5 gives 111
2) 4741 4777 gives 107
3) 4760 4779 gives 102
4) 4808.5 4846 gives 107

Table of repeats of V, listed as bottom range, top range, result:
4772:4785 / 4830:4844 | 1.07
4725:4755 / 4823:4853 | 1.04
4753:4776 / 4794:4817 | 1.04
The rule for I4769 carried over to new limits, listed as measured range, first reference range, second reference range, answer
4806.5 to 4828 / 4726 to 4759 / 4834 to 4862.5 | 1.9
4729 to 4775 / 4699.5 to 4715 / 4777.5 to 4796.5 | 1.1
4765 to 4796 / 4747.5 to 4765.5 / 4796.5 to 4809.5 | 1.1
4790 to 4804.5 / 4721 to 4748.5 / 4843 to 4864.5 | 0.7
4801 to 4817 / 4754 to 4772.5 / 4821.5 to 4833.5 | -0.2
